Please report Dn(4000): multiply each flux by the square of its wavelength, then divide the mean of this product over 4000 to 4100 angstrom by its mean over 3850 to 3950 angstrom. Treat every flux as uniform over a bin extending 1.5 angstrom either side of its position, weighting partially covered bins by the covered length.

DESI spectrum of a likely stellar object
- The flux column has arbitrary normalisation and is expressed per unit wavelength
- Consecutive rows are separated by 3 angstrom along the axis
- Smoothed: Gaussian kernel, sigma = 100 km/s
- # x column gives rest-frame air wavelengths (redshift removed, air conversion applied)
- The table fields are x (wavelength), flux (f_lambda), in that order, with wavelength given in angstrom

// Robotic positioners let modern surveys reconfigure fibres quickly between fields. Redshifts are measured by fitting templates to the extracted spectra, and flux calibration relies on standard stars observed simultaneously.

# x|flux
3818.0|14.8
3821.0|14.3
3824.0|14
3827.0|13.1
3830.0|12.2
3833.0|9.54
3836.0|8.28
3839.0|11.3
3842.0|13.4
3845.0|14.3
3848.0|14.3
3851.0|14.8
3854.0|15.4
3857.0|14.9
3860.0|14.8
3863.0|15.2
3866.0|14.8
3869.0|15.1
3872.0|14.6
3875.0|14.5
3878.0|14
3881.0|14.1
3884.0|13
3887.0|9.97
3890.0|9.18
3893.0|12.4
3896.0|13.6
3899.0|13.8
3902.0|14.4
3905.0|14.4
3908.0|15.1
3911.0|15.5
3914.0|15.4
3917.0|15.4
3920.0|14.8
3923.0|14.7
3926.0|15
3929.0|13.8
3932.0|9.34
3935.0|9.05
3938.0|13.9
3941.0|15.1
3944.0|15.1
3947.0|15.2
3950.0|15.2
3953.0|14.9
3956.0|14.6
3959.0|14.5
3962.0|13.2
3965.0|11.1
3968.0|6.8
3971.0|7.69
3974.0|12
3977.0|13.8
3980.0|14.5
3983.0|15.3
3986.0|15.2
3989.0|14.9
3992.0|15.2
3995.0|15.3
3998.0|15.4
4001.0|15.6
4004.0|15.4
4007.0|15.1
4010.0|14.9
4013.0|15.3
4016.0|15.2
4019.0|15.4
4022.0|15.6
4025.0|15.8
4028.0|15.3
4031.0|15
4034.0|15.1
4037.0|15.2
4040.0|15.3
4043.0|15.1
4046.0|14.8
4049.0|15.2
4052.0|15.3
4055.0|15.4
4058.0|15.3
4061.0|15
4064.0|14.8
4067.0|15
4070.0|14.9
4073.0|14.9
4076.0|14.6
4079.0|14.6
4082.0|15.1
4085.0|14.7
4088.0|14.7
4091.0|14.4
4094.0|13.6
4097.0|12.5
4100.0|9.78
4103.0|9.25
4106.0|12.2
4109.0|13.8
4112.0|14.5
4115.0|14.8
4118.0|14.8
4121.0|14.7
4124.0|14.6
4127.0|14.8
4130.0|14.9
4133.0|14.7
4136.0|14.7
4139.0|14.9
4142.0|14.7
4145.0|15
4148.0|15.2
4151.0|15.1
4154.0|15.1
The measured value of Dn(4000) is 1.15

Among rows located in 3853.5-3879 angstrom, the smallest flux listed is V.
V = 14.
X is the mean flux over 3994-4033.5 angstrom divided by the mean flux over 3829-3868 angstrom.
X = 1.1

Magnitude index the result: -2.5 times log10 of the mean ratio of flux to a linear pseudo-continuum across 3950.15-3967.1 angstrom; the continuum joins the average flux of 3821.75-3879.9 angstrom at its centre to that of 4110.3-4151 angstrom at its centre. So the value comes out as 0.04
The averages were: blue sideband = 13.6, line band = 13.5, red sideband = 14.8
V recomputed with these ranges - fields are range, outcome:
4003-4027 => 14.9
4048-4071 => 14.8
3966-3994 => 6.8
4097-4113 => 9.25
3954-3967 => 11.1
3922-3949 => 9.05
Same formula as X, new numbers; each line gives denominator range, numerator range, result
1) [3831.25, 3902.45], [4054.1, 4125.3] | 1.06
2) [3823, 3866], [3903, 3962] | 1.07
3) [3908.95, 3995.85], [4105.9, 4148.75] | 1.07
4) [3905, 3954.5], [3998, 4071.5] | 1.07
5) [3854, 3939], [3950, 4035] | 1.03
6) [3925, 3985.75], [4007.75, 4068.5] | 1.17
